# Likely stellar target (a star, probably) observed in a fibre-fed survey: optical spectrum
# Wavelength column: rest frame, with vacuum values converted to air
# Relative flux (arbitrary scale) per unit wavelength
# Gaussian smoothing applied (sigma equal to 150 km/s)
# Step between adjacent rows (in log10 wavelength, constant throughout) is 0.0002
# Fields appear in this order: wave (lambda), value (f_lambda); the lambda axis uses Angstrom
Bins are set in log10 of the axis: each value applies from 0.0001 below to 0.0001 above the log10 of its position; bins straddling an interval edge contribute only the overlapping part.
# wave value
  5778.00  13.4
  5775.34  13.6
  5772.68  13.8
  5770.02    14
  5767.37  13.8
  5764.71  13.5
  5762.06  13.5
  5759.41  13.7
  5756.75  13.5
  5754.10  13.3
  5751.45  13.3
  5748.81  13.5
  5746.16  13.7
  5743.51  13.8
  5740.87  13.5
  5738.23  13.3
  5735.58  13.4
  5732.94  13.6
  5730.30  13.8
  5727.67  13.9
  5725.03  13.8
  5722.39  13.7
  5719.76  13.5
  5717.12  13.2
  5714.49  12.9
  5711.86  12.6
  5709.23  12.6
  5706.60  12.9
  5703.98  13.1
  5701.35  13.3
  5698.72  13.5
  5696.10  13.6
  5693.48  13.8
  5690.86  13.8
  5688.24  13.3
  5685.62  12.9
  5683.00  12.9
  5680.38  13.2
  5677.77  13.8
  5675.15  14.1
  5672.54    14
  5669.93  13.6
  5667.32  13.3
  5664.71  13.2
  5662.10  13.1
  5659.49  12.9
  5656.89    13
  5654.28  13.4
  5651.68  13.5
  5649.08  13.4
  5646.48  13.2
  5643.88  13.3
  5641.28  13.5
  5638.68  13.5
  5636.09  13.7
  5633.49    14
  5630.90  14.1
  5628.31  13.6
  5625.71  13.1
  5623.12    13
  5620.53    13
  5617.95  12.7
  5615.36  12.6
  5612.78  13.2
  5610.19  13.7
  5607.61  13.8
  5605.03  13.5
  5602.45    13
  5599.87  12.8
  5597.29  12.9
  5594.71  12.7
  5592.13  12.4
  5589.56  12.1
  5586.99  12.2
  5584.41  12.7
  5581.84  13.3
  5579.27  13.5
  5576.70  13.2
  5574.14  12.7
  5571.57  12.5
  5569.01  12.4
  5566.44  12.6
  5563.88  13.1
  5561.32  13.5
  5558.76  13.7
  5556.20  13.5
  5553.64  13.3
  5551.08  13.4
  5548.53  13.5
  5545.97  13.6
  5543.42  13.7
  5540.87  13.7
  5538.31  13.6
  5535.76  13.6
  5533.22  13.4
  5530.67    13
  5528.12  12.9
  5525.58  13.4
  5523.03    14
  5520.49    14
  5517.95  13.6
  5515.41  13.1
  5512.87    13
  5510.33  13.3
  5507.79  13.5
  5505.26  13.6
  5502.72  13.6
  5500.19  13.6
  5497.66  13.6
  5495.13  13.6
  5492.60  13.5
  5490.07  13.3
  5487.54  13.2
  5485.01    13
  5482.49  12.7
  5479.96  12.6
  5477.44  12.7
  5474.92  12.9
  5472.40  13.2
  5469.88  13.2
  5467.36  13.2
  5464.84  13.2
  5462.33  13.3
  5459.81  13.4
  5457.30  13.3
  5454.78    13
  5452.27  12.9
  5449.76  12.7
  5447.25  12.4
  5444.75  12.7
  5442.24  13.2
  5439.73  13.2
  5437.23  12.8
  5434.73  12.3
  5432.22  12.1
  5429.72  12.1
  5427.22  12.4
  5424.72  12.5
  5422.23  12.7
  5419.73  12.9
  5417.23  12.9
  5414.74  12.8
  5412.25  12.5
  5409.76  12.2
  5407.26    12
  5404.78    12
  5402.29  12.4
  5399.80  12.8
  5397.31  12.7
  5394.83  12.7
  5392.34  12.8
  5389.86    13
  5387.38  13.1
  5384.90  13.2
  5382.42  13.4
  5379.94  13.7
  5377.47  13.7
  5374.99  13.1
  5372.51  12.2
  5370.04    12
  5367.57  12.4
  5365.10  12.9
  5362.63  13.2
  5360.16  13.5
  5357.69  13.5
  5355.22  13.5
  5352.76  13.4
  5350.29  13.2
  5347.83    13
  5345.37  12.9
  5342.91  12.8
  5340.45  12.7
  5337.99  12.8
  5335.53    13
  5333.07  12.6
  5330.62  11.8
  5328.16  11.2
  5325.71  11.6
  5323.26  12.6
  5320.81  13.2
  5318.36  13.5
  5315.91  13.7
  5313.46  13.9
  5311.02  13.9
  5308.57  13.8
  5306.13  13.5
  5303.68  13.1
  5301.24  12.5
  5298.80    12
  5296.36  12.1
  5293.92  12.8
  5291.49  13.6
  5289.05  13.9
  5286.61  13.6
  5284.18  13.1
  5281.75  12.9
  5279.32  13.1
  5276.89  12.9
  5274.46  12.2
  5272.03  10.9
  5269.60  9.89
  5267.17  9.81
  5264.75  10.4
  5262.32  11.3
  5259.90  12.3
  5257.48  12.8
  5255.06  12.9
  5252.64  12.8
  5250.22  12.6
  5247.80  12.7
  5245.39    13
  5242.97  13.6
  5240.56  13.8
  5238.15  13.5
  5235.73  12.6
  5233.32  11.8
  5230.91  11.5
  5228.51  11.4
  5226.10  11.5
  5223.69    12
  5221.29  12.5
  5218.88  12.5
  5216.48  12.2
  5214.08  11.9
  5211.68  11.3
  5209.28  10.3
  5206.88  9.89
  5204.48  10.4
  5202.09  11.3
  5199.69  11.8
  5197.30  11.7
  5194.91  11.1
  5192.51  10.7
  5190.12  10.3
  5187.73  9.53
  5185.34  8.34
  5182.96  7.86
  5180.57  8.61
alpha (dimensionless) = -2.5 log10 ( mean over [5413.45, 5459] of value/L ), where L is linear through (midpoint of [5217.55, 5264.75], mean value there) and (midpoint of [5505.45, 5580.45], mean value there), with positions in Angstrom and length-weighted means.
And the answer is 0.02 mag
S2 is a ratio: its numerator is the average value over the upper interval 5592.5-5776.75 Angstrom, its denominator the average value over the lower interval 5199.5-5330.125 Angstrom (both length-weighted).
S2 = 1.09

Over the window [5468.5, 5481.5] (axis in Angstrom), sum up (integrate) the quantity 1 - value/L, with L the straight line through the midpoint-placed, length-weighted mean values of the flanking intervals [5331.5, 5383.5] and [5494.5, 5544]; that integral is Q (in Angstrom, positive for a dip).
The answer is 0.43 Angstrom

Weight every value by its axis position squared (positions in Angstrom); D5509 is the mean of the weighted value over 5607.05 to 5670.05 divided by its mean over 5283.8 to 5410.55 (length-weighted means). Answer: 1.15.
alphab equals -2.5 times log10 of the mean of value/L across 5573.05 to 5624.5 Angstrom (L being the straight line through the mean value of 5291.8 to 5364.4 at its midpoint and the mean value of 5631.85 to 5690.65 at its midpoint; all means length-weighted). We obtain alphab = 0.03 mag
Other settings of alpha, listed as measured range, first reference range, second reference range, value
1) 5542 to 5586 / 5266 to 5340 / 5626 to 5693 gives 0.00 mag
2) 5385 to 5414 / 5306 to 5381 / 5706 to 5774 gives 0.04 mag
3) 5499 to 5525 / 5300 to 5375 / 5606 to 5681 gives -0.03 mag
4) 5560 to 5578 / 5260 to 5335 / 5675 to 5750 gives 0.02 mag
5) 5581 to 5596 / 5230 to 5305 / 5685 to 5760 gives 0.05 mag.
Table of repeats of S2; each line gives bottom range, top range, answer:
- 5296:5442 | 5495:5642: 1.03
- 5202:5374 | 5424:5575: 1.05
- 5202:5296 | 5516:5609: 1.09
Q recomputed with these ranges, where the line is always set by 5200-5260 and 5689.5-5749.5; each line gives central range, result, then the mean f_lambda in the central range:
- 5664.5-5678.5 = -0.42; 13.7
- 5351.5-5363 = -0.90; 13.4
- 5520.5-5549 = -1.28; 13.5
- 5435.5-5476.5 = -0.98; 13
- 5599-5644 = -0.62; 13.3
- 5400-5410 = 0.30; 12.2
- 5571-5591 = 0.42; 12.8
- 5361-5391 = -1.18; 13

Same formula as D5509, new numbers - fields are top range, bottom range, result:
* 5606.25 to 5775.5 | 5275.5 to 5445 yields 1.18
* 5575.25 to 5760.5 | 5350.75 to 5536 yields 1.11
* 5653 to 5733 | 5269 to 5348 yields 1.20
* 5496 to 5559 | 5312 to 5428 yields 1.11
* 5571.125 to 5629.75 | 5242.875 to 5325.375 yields 1.15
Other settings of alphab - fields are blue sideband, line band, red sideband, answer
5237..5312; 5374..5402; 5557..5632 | -0.03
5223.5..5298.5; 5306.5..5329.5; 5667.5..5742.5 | -0.05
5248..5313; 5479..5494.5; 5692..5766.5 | -0.01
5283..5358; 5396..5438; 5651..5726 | 0.05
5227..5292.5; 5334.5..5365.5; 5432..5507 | -0.04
